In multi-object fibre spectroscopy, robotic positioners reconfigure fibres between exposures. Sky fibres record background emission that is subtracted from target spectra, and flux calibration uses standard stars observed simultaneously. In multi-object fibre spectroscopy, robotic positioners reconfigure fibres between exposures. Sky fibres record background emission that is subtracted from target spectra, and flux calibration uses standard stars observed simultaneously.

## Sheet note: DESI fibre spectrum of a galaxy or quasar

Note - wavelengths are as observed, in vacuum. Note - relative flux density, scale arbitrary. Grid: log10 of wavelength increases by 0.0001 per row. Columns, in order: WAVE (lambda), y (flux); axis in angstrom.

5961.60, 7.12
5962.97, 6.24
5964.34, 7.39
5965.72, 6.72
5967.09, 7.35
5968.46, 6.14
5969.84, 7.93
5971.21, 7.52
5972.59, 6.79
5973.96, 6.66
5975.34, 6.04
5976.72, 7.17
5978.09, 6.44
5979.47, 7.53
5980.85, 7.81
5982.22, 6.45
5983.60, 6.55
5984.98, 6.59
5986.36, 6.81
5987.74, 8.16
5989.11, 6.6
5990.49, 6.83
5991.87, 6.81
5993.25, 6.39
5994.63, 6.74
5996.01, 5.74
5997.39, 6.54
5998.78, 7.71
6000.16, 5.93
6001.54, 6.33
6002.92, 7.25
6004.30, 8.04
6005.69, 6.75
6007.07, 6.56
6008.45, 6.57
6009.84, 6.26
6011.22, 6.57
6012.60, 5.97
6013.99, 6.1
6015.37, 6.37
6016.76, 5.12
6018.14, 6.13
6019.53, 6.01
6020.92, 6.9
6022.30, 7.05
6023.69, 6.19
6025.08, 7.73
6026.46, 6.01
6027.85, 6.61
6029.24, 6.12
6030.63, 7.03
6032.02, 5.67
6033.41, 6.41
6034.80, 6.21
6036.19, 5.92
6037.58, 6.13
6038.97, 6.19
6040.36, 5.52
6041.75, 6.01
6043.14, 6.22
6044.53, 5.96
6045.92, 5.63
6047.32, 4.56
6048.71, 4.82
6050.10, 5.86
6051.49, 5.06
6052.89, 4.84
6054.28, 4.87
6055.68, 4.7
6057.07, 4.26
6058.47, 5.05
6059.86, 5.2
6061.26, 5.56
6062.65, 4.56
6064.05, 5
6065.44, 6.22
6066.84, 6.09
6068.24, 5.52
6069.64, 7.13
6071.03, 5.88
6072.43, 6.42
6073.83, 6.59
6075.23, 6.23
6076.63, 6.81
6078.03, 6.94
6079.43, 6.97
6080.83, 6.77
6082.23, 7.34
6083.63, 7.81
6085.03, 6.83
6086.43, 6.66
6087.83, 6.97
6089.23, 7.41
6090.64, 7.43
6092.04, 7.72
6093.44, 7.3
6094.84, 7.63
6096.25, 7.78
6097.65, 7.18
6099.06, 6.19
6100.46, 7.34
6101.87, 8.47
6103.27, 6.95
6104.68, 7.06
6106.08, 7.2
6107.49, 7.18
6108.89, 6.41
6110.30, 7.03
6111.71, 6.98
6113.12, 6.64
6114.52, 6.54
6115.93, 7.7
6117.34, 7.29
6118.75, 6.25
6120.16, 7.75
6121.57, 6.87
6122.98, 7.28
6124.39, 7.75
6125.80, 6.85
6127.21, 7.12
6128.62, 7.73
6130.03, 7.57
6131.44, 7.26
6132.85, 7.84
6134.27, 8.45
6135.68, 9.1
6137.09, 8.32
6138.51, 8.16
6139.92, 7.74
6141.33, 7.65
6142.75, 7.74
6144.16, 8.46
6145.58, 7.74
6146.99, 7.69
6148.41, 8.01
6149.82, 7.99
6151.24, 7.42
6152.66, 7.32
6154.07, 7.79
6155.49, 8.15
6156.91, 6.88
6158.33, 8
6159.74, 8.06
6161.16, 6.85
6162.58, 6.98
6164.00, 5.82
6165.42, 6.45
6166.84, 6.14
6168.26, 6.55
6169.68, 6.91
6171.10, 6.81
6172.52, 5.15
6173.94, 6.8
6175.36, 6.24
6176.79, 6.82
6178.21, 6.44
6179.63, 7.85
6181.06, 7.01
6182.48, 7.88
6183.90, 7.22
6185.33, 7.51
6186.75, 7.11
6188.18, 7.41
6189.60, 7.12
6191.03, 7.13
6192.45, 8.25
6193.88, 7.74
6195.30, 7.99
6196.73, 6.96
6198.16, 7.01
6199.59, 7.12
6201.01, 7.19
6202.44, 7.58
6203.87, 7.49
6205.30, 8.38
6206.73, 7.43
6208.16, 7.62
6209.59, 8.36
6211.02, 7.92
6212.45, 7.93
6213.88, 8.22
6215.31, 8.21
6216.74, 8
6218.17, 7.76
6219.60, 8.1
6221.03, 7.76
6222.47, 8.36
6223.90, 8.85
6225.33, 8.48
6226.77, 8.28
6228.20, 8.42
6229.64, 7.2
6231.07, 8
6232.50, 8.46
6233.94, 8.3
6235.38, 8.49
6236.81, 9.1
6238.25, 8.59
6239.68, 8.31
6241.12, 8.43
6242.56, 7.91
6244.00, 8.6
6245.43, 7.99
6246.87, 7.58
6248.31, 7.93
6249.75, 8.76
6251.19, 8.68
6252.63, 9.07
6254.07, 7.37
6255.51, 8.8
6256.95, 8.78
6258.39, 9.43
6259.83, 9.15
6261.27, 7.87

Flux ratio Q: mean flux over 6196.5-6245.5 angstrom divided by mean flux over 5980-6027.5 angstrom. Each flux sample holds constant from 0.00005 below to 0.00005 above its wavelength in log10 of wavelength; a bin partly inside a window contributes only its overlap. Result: 1.21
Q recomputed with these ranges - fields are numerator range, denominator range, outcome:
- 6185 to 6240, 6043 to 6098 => 1.28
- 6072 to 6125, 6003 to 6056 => 1.17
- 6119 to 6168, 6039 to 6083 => 1.31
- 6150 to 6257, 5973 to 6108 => 1.19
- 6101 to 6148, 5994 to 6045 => 1.17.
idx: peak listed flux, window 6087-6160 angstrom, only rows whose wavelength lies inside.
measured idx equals 9.1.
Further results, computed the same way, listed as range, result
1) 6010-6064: 7.73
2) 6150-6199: 8.25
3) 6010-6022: 6.9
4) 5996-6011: 8.04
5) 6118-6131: 7.75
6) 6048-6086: 7.81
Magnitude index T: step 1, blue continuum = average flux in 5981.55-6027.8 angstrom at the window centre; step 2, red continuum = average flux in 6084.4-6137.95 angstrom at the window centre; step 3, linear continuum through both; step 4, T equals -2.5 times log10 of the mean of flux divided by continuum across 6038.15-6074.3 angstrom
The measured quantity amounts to 0.25 mag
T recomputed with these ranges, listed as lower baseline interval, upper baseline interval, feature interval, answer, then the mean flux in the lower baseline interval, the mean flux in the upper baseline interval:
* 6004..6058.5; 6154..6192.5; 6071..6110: -0.10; 5.99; 7.01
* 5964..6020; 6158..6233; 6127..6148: -0.10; 6.71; 7.46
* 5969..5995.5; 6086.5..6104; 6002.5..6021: 0.09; 6.92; 7.34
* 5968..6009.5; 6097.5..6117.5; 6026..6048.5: 0.16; 6.84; 7.07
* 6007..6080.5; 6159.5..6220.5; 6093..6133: -0.10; 5.97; 7.29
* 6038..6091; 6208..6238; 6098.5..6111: -0.09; 5.99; 8.2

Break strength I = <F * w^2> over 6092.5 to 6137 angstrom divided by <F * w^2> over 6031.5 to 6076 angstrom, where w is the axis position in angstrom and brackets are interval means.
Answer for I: 1.33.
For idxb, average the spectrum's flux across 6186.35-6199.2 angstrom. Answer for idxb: 7.41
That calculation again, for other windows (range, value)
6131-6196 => 7.39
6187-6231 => 7.8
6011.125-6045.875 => 6.23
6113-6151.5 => 7.62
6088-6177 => 7.3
